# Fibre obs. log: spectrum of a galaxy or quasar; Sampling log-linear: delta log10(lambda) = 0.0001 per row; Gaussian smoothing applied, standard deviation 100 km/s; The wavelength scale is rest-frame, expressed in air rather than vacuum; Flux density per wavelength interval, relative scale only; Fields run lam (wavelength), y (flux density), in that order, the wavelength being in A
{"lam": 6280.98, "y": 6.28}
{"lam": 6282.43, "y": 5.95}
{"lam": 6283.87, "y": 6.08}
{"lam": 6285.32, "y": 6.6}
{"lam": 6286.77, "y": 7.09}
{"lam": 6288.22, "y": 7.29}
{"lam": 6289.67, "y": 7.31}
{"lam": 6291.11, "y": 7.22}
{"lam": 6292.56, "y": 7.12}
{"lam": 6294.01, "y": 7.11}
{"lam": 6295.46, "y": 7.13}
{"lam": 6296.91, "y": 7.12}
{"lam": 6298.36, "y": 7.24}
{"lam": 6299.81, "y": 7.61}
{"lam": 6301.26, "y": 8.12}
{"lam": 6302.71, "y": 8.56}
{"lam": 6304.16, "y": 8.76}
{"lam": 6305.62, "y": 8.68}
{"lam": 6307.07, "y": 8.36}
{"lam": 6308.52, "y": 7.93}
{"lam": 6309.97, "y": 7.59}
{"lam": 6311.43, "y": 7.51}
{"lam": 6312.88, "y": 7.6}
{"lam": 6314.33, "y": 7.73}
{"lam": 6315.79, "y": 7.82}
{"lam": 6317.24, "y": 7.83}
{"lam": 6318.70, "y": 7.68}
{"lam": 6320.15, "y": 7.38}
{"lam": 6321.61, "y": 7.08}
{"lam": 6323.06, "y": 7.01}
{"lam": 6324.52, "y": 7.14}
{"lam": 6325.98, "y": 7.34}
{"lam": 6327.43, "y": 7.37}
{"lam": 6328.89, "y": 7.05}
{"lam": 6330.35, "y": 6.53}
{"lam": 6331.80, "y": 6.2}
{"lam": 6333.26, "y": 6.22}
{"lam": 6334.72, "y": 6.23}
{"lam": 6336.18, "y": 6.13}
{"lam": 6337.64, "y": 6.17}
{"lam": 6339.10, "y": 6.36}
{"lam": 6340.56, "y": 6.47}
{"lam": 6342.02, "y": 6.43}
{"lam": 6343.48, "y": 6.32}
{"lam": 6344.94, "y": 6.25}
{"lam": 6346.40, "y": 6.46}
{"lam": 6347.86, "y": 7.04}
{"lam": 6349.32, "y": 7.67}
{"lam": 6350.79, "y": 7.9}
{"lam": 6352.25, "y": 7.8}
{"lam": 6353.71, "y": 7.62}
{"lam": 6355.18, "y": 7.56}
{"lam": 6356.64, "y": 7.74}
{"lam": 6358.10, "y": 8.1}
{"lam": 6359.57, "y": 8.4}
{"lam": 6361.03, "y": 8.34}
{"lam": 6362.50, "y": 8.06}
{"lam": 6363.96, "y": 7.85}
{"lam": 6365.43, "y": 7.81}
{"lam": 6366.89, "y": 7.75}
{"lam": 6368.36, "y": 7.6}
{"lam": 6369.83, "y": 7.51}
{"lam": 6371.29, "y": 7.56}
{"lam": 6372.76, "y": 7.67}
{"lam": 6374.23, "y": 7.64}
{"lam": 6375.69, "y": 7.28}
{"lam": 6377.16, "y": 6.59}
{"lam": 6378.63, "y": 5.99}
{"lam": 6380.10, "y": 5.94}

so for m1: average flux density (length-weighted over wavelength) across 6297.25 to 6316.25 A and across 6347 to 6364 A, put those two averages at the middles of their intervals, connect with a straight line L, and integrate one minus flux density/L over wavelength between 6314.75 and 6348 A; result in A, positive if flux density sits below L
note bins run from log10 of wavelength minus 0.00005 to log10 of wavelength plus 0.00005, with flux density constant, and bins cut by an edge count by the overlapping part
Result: 4.6 A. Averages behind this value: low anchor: 7.95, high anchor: 7.83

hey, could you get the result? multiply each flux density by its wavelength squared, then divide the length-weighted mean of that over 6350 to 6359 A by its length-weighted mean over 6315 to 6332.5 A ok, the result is 1.09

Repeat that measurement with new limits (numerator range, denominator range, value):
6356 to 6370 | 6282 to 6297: 1.17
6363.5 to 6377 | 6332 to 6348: 1.21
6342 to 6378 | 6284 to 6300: 1.08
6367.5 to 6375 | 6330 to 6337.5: 1.23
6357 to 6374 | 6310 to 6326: 1.07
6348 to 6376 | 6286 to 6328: 1.04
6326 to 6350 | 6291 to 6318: 0.86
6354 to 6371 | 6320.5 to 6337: 1.18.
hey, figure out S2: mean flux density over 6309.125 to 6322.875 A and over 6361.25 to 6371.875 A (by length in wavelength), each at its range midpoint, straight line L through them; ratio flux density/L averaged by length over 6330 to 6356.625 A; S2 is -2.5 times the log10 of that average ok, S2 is 0.14 mag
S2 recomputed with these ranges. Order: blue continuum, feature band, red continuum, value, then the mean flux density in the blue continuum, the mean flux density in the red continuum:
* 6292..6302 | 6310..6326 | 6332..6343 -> -0.10 mag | 7.36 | 6.28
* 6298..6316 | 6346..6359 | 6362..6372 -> 0.03 mag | 7.98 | 7.73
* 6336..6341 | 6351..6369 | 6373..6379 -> -0.18 mag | 6.29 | 7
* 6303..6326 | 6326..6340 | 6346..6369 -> 0.19 mag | 7.74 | 7.75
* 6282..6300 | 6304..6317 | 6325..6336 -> -0.16 mag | 6.99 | 6.69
